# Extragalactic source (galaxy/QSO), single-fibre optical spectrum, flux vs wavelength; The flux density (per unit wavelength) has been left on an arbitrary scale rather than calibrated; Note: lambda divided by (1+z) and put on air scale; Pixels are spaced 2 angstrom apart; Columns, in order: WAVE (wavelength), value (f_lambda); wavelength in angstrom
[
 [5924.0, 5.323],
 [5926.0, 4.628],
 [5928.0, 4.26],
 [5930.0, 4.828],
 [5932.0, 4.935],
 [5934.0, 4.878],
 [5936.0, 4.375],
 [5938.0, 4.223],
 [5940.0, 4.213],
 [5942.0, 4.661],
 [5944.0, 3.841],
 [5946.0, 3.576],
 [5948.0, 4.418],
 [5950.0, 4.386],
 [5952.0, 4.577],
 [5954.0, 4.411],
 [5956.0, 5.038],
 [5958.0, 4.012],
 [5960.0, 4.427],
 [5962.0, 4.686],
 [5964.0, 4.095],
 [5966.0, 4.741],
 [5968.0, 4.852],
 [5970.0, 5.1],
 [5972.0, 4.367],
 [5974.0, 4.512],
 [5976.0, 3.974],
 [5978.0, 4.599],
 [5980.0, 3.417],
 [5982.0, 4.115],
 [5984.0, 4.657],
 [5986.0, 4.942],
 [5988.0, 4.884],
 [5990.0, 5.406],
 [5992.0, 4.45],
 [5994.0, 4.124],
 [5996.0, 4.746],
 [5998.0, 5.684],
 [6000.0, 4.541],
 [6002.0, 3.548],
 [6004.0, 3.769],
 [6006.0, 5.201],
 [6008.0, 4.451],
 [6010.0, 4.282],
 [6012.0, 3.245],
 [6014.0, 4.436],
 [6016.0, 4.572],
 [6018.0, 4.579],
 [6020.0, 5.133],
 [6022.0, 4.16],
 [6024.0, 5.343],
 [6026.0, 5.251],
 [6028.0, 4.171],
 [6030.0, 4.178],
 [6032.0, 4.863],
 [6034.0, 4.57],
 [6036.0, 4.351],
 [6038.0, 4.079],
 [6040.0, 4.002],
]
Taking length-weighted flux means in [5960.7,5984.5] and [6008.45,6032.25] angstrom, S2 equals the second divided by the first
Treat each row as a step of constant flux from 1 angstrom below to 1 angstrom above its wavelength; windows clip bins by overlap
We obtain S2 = 1.02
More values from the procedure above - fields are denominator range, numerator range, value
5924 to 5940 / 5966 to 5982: 0.96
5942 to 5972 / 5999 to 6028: 1.00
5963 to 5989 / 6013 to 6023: 1.02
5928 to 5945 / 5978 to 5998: 1.02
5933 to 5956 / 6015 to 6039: 1.06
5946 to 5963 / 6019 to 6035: 1.06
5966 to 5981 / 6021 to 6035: 1.05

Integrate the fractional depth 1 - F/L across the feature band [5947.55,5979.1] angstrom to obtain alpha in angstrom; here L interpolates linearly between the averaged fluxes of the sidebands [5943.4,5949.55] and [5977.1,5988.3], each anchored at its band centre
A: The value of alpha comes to -2.5 angstrom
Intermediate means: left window 3.99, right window 4.41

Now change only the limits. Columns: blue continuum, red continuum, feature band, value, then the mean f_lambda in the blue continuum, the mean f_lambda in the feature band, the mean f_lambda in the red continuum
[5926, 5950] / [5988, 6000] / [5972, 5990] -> 1.2 angstrom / 4.39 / 4.44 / 4.85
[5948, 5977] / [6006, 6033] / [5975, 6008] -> 0.2 angstrom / 4.51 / 4.5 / 4.54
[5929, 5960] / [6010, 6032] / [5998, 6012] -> 0.5 angstrom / 4.42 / 4.32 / 4.51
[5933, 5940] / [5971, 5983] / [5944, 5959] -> 0.1 angstrom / 4.45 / 4.31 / 4.16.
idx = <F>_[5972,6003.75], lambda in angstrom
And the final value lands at 4.48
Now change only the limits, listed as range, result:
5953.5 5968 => 4.51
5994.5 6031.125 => 4.51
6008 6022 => 4.36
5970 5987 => 4.37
